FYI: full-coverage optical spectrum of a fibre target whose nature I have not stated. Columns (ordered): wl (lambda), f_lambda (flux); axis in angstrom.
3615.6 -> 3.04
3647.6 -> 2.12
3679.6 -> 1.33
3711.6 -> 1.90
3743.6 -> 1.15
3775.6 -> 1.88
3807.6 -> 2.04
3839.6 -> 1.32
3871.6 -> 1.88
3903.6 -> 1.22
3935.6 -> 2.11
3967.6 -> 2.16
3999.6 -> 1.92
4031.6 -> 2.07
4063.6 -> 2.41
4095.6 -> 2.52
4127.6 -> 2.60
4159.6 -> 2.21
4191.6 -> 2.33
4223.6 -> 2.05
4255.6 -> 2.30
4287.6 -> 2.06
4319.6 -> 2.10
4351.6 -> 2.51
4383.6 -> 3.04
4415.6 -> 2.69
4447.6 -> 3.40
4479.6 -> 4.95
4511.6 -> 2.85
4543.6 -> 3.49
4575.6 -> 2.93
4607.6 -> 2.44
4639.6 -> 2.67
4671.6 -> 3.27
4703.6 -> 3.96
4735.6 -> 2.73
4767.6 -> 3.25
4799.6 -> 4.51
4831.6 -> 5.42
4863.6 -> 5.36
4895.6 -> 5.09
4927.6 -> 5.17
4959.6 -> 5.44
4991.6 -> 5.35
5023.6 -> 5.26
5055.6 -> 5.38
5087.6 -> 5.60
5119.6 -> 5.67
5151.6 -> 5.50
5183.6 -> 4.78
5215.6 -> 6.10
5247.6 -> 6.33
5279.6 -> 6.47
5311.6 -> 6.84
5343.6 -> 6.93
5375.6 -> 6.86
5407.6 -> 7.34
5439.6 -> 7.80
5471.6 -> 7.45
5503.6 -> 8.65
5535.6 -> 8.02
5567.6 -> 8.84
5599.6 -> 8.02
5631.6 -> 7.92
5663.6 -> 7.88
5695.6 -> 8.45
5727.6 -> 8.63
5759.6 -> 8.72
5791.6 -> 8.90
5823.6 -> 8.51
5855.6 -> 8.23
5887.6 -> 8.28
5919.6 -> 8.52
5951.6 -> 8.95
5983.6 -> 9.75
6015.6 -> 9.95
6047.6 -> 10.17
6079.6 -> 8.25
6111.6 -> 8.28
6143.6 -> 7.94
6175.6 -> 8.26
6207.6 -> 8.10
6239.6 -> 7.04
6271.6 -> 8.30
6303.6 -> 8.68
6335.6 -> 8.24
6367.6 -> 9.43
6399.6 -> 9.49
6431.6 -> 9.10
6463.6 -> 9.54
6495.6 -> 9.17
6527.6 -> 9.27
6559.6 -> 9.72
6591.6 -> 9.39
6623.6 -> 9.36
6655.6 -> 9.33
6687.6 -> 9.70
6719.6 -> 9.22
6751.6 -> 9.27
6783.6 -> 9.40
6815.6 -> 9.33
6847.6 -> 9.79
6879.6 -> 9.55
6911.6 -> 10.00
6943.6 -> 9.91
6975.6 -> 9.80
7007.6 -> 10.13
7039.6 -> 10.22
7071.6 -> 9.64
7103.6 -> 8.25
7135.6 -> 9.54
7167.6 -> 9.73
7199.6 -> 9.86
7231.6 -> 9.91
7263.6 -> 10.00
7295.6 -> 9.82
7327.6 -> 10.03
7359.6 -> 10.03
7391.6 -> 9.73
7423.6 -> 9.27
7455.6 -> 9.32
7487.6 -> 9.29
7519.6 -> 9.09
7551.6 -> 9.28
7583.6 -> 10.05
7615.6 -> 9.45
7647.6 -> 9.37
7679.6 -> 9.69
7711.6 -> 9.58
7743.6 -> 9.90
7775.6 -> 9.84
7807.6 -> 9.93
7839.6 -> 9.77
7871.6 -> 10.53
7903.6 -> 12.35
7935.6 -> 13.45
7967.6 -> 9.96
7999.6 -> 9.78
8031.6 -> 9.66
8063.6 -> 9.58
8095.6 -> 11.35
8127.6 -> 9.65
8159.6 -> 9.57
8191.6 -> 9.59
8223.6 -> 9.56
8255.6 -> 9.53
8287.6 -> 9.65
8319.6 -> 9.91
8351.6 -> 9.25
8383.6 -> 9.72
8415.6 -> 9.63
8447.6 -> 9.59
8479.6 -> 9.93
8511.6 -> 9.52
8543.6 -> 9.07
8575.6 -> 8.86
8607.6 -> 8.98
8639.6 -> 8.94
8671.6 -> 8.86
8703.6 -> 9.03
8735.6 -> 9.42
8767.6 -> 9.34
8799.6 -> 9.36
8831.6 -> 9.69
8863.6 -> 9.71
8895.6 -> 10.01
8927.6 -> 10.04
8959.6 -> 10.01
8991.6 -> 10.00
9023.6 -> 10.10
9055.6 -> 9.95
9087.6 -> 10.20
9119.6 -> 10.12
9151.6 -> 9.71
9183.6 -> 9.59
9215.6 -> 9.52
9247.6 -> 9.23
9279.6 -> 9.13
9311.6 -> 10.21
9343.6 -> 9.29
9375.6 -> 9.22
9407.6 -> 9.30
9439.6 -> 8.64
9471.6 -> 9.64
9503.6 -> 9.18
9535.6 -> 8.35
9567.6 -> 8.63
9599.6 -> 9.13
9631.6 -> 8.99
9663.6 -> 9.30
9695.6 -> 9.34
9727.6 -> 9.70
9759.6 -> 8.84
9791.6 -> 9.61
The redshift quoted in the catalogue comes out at 0.20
